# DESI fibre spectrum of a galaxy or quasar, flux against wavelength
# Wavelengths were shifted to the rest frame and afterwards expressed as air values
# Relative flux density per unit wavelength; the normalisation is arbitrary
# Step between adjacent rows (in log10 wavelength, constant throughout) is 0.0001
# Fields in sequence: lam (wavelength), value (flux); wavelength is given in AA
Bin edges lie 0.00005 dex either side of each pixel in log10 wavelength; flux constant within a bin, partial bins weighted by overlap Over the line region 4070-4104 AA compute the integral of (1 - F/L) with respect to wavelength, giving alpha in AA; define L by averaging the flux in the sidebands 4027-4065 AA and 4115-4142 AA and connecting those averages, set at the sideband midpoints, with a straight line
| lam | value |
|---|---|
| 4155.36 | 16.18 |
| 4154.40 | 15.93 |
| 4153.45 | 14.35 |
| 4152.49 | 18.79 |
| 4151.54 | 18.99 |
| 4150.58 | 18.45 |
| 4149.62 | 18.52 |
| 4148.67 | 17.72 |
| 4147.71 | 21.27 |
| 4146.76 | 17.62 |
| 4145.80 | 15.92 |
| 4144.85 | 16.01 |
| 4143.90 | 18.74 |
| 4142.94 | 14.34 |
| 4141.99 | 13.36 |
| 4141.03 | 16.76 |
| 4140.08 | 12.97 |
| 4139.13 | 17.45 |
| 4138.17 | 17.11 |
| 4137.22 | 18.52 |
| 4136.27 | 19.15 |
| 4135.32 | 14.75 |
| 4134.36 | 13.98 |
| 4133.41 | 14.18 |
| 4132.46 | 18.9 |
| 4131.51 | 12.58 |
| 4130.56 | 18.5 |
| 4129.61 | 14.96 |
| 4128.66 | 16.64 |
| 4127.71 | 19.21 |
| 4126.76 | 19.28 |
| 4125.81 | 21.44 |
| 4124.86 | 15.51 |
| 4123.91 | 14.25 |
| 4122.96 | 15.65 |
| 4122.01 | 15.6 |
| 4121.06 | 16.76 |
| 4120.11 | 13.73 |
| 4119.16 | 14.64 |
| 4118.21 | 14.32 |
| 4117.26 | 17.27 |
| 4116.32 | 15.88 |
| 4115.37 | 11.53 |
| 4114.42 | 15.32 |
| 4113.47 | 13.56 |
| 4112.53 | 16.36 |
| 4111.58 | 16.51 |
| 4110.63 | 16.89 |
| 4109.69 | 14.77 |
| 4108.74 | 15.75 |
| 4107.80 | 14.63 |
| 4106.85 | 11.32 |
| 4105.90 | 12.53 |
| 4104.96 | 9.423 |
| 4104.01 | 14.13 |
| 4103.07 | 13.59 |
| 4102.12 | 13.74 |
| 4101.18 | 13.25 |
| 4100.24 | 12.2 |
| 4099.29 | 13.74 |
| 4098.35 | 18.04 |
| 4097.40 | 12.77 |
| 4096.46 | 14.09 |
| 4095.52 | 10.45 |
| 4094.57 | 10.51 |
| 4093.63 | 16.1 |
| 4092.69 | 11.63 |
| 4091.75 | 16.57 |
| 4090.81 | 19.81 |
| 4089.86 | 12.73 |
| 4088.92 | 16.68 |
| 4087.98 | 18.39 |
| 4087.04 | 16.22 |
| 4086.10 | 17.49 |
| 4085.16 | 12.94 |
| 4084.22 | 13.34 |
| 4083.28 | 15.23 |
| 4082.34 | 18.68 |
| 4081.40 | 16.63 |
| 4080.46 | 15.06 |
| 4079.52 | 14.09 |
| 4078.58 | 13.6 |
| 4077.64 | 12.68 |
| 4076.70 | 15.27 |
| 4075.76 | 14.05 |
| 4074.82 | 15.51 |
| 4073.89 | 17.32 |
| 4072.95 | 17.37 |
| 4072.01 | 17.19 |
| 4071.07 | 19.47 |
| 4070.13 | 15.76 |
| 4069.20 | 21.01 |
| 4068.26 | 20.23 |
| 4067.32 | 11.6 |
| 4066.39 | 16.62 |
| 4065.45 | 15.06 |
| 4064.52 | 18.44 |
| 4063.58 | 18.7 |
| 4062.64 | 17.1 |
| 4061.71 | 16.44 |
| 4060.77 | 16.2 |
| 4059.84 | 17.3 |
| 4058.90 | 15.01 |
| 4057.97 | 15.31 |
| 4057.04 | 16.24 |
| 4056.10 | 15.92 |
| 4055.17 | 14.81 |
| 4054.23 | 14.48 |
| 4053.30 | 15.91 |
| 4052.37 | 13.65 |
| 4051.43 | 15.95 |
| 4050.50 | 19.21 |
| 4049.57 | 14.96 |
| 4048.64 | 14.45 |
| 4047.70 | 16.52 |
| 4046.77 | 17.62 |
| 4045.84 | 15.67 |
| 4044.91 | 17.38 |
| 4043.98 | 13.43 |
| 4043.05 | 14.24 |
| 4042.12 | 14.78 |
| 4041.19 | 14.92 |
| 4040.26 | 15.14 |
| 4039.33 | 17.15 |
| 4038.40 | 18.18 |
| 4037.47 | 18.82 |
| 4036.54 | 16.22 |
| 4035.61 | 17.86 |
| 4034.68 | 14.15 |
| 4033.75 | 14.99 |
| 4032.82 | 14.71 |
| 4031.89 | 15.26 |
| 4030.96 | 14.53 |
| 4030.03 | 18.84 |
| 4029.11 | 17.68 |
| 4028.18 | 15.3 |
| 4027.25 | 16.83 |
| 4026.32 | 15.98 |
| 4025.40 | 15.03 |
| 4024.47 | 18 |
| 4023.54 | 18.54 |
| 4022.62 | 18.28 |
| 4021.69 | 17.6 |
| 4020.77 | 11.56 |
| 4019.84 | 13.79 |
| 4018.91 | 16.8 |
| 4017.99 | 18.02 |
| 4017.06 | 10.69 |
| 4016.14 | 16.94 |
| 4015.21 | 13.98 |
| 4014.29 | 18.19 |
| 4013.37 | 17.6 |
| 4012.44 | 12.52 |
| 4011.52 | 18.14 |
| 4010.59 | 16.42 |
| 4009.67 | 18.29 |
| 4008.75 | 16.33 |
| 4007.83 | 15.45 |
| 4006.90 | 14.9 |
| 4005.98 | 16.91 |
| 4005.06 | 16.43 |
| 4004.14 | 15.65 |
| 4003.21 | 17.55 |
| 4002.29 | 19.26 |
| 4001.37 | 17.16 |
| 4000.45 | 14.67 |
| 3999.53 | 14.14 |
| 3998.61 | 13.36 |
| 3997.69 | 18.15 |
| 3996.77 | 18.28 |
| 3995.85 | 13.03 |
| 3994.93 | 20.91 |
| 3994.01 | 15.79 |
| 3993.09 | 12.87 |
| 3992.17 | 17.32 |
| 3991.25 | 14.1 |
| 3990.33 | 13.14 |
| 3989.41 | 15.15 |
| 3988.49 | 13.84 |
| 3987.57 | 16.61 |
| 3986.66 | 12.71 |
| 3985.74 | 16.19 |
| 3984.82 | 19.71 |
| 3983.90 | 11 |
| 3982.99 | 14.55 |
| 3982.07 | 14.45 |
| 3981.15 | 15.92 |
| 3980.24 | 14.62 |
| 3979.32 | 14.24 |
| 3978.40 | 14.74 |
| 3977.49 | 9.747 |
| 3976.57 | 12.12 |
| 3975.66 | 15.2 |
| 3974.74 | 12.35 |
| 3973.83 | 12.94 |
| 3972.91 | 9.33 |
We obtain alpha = 2.2 AA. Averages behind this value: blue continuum 16.1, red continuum 16.1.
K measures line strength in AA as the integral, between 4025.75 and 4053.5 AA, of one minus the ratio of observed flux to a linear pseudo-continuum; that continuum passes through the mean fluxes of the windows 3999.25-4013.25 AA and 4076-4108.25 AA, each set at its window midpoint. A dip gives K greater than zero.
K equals -0.83 AA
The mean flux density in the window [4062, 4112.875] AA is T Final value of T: 15.2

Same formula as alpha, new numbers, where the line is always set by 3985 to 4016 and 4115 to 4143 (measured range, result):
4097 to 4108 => 1.89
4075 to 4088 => 0.68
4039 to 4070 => -0.23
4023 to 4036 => -0.24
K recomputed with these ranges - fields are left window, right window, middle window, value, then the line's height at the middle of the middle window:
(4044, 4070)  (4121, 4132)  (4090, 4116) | 4.0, 16.6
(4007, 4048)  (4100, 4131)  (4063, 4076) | -1.2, 15.6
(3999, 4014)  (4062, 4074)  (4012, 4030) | 0.6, 16.6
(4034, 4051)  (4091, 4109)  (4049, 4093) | -3.7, 14.8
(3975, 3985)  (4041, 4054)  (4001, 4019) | -2.0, 14.7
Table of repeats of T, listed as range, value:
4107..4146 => 15.9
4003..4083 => 16.1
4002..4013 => 16.4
